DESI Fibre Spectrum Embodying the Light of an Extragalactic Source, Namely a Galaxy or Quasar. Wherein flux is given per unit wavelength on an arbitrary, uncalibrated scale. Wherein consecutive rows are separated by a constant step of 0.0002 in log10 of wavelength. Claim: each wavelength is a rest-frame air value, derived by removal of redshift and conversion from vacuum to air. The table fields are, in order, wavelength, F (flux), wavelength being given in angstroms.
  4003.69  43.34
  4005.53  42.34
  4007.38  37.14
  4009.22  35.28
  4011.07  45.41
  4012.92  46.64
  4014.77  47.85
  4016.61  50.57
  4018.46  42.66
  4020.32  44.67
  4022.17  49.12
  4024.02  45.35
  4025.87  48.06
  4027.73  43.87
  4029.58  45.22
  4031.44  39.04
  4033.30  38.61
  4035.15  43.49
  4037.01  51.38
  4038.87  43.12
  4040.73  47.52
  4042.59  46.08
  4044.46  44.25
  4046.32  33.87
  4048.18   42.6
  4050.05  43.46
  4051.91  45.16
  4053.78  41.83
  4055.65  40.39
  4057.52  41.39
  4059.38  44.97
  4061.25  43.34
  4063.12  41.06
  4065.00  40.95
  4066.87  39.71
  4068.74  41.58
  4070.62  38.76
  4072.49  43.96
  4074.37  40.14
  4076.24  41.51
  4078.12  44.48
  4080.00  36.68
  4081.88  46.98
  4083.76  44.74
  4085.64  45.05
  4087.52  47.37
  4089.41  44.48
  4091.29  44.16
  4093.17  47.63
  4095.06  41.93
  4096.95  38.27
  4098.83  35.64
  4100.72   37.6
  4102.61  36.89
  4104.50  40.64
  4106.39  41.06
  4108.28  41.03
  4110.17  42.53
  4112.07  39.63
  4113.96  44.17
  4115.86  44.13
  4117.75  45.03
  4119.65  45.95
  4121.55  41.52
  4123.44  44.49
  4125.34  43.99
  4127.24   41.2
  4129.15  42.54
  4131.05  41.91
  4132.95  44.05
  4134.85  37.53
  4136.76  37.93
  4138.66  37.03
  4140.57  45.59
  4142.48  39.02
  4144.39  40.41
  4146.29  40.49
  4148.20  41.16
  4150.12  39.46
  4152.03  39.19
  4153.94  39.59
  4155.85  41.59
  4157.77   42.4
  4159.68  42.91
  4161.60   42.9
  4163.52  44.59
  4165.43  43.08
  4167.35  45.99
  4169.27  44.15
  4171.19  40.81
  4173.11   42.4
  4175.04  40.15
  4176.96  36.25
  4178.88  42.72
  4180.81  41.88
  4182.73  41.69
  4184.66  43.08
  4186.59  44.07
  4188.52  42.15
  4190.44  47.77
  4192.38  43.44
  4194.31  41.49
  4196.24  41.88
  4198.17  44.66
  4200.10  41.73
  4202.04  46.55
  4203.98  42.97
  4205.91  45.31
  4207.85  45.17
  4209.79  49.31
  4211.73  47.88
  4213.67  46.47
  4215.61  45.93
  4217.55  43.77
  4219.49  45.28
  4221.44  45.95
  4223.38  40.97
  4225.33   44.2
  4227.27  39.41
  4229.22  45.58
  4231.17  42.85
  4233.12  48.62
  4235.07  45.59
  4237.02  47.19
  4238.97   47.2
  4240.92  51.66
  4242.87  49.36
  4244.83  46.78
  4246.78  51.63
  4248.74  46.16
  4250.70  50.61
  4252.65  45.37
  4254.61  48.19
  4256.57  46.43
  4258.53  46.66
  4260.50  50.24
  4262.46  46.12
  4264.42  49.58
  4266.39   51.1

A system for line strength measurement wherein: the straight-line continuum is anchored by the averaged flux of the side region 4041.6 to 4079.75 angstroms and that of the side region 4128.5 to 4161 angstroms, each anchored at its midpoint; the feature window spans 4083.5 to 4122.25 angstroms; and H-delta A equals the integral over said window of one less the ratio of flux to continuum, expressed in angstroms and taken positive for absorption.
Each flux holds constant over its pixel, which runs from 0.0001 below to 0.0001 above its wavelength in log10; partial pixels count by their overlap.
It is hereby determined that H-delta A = -0.9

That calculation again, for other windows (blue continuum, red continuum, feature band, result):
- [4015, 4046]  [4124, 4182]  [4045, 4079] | 1.9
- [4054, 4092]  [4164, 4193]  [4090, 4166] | 1.9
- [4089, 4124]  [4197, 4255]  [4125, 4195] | 3.1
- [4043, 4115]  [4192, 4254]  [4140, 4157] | 1.2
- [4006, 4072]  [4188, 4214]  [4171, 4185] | 1.1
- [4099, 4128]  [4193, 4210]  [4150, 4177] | 0.7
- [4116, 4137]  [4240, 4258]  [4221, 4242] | 1.0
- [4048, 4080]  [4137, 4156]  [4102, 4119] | -0.4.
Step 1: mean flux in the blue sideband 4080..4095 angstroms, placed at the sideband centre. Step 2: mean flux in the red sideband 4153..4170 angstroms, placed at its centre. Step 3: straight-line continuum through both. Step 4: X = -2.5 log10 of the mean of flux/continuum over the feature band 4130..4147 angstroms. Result 0.081 mag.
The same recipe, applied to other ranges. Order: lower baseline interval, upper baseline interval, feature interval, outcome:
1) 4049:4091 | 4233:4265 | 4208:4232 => 0.06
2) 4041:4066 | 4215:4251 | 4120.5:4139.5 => 0.07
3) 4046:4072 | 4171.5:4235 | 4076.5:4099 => -0.03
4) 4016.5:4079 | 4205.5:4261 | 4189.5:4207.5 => 0.05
